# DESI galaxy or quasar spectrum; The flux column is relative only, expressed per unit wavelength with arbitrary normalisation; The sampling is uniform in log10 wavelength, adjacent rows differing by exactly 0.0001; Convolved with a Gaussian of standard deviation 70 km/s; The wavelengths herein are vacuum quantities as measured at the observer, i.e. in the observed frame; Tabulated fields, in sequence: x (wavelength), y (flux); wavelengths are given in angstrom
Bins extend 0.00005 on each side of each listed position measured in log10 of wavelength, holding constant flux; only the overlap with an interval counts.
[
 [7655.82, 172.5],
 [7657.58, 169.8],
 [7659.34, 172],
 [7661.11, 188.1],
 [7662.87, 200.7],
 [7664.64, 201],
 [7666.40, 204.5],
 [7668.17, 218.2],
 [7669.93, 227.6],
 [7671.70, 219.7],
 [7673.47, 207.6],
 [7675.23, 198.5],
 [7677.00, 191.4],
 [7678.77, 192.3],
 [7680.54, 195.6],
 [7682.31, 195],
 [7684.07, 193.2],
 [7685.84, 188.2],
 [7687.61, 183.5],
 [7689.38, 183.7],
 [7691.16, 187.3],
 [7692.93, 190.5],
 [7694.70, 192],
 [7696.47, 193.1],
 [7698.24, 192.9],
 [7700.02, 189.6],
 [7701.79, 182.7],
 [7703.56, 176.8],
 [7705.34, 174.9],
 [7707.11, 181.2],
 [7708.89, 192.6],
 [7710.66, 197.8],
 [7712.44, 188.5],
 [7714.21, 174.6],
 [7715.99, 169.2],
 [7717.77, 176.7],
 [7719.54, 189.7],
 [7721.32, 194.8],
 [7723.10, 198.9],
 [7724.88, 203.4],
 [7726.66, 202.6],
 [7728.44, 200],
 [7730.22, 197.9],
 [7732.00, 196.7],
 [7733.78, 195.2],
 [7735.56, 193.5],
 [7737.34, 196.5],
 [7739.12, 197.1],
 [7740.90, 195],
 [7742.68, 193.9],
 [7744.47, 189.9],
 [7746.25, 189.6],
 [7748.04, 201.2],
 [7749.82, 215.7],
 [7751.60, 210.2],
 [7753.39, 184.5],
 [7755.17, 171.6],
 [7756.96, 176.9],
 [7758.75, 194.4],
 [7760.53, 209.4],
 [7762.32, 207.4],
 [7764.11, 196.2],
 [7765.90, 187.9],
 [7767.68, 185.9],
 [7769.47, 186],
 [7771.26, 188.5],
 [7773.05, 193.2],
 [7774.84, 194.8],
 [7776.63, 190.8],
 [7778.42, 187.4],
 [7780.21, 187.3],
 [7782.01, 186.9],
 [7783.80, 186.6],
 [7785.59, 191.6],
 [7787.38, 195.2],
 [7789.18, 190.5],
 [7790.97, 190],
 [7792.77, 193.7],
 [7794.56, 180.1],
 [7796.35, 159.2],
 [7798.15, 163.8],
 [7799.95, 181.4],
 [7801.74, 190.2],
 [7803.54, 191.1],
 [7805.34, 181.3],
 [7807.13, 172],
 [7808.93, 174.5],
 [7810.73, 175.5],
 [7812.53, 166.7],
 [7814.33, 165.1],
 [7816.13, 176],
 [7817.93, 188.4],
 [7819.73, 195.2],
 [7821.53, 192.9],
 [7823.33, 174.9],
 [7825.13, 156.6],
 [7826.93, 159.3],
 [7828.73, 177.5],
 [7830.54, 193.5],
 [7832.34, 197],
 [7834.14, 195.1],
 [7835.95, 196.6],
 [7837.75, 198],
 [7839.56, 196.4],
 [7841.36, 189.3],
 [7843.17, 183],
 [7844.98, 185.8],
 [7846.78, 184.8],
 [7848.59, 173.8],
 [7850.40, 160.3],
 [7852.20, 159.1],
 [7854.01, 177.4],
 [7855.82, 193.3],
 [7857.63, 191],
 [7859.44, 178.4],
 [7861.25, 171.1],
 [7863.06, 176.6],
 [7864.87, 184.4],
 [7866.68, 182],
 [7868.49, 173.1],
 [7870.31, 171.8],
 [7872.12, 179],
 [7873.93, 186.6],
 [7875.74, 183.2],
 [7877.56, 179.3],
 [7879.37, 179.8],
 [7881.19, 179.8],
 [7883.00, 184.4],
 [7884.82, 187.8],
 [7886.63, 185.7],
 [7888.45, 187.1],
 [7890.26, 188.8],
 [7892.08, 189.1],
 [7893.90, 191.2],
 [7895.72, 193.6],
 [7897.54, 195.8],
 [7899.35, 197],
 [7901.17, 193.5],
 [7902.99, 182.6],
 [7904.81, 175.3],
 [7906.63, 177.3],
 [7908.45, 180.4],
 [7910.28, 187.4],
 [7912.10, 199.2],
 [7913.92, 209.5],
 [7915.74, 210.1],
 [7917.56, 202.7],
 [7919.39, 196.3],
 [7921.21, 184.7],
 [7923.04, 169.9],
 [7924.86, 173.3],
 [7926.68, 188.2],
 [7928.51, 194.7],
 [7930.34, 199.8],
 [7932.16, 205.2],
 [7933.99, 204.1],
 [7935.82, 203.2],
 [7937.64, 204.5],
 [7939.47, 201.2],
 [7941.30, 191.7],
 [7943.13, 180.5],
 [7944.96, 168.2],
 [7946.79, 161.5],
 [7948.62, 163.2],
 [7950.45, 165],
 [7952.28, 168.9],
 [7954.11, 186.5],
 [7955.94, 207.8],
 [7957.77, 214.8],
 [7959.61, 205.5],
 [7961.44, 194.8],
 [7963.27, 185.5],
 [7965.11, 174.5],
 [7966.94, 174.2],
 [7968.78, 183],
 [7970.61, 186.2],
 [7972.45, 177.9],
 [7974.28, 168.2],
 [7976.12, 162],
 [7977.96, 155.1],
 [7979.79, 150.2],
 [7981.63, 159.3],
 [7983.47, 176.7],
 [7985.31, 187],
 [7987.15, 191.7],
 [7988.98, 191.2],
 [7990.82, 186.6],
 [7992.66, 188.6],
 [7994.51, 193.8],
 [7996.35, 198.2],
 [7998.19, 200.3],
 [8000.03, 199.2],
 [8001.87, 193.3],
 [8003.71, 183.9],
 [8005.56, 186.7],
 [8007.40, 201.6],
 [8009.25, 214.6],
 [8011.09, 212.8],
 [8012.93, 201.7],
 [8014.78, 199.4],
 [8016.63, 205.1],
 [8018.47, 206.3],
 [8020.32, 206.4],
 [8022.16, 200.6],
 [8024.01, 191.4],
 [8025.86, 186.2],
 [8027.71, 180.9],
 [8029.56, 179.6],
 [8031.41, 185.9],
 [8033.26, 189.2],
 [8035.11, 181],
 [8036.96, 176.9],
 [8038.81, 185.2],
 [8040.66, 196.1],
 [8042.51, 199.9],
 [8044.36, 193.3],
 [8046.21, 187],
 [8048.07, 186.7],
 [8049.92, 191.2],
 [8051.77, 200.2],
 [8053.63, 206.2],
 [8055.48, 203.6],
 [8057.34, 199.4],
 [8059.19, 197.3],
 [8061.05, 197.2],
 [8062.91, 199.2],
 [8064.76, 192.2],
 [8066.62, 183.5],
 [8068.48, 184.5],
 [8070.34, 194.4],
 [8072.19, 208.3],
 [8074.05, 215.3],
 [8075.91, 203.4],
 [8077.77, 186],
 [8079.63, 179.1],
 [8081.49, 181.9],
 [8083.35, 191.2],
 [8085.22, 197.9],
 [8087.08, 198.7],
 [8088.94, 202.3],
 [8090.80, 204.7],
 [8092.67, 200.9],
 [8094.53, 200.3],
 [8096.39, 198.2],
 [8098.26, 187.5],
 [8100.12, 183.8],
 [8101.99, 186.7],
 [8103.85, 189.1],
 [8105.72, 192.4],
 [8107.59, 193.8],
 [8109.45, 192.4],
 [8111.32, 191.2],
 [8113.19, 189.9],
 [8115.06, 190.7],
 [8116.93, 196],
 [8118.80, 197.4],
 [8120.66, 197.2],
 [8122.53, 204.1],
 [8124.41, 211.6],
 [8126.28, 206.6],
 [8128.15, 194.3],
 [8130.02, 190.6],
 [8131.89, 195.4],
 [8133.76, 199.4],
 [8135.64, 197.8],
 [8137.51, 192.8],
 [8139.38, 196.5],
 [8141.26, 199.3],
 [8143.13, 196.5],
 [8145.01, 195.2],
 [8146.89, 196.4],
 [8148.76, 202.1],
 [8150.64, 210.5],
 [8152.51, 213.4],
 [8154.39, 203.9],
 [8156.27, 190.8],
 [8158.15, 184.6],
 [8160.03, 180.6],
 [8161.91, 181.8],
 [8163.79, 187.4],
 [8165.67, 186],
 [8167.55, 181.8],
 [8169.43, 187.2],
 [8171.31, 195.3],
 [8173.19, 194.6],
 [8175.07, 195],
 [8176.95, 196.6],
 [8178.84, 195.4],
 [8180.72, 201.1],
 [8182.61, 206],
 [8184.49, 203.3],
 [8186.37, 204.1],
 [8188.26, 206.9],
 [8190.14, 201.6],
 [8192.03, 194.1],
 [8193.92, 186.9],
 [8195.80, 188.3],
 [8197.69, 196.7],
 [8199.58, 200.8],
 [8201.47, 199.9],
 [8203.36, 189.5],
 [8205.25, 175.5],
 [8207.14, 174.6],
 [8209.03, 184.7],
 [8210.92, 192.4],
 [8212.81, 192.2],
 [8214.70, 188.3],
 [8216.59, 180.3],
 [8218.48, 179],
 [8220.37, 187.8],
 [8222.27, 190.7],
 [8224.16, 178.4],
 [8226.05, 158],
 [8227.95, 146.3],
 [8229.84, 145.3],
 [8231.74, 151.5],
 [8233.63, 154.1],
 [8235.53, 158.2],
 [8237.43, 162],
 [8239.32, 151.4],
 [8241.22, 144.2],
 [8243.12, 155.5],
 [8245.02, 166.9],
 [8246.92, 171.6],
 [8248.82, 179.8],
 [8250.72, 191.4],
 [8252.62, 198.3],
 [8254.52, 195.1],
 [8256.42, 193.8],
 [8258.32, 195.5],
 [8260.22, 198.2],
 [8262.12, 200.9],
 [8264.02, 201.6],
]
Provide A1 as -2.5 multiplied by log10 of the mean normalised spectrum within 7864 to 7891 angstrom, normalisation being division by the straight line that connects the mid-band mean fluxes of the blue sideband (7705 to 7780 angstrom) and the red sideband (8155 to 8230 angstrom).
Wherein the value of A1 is 0.05 mag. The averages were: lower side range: 192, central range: 182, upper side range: 188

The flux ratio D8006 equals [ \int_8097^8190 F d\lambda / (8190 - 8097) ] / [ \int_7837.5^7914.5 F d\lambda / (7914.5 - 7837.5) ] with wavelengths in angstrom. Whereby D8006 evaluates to 1.06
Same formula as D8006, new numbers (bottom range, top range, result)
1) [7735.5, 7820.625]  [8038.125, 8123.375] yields 1.04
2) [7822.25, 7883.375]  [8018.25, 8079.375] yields 1.07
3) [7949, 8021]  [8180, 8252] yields 0.96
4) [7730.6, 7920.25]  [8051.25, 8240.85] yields 1.02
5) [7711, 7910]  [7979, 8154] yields 1.04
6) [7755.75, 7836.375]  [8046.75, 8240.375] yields 1.03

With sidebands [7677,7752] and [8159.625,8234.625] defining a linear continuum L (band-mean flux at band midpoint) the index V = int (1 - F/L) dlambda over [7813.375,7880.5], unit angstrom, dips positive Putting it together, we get 3.1 angstrom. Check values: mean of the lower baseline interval 192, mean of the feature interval 181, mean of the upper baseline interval 186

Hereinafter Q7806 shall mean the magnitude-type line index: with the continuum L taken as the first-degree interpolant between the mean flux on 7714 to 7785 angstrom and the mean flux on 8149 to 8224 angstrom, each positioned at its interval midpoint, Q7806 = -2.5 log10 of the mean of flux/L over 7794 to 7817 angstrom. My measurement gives 0.10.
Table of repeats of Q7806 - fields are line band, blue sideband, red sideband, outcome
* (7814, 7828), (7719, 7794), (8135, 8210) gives 0.101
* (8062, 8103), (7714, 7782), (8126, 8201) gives 0.004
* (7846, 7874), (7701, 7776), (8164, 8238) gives 0.075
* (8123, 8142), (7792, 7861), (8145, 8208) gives -0.033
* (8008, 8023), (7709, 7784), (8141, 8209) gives -0.066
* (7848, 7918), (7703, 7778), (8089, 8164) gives 0.051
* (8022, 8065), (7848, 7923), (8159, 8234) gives -0.036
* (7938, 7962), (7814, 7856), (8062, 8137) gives 0.013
